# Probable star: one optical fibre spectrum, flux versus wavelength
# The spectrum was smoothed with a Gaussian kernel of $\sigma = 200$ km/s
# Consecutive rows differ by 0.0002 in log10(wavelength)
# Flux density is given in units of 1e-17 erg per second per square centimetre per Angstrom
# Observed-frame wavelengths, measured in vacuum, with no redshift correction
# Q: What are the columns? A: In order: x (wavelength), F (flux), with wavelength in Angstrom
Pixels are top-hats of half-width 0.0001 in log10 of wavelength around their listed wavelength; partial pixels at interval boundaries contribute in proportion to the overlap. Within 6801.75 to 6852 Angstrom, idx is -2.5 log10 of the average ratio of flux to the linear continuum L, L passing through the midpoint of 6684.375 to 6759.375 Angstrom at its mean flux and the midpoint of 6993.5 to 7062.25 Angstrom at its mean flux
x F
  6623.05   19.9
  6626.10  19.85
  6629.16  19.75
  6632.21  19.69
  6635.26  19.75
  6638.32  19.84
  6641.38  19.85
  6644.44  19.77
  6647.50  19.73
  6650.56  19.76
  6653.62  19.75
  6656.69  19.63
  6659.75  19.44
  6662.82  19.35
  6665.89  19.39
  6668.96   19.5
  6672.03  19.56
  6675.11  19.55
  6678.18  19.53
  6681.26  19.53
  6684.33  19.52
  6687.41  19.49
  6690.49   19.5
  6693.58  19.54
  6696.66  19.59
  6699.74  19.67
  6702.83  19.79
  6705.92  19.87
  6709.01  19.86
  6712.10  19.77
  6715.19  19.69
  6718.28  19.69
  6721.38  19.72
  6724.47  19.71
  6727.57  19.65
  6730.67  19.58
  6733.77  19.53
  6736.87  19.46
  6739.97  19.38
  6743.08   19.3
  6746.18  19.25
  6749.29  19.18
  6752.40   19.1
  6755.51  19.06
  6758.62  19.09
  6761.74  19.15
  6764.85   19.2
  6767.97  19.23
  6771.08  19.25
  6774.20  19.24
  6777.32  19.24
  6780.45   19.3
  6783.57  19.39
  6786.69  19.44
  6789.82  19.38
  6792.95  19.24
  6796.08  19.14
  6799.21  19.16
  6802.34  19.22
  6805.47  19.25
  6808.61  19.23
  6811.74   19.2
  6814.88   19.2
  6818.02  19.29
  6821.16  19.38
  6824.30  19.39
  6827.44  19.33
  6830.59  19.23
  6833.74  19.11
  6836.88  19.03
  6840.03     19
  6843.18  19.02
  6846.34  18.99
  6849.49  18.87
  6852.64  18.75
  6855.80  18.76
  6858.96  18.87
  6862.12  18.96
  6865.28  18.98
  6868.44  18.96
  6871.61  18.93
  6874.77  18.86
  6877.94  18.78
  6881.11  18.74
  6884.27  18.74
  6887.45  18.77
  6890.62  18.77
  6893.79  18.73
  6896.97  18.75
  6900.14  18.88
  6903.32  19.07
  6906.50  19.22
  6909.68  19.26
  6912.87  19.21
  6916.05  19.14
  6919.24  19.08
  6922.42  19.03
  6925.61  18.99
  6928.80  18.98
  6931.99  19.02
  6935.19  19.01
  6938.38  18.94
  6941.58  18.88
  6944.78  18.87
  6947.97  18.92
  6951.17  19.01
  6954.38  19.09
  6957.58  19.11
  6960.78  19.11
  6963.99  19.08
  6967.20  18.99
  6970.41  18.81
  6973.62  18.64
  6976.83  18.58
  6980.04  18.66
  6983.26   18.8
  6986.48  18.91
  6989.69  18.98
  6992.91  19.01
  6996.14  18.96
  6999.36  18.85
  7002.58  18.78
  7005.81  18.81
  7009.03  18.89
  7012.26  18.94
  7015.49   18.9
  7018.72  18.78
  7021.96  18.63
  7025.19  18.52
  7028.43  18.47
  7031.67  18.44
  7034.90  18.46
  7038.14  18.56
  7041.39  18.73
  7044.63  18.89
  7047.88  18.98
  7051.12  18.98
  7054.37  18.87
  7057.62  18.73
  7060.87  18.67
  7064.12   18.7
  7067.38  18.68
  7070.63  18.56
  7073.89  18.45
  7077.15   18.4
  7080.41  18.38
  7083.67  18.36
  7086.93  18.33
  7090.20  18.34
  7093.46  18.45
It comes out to 0.01 mag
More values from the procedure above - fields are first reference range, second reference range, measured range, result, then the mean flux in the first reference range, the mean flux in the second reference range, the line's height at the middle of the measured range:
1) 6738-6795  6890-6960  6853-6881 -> 0.01 mag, 19.2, 19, 19.1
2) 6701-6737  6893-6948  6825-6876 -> 0.01 mag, 19.7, 19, 19.2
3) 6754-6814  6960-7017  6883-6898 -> 0.02 mag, 19.2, 18.9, 19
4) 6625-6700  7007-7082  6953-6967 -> -0.01 mag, 19.6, 18.7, 18.9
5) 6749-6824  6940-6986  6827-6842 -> 0.00 mag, 19.2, 18.9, 19.1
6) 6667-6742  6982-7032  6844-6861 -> 0.02 mag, 19.6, 18.8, 19.2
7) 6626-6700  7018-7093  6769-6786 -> 0.00 mag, 19.6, 18.6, 19.3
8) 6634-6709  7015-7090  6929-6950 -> 0.00 mag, 19.6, 18.6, 18.9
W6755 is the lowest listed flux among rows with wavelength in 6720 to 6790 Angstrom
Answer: 19.06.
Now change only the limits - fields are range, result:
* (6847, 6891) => 18.74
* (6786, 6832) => 19.14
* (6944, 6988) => 18.58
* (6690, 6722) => 19.5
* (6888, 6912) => 18.73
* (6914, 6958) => 18.87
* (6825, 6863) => 18.75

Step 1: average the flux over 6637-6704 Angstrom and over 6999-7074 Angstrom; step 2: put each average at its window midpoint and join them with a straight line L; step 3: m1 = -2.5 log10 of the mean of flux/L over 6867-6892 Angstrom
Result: 0.02 mag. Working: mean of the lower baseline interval 19.6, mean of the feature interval 18.8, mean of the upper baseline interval 18.7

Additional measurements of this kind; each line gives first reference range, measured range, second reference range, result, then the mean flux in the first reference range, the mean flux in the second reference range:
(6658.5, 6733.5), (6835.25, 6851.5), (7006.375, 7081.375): 0.01 mag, 19.6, 18.7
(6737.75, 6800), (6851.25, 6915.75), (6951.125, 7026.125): 0.01 mag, 19.2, 18.9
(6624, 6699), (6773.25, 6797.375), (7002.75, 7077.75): 0.00 mag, 19.6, 18.7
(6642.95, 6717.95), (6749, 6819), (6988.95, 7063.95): 0.01 mag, 19.6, 18.8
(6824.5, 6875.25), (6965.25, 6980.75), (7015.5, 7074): 0.00 mag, 19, 18.7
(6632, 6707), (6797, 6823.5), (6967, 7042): 0.00 mag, 19.6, 18.7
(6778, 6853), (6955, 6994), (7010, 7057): 0.00 mag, 19.2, 18.7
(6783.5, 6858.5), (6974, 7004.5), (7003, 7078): 0.00 mag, 19.2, 18.7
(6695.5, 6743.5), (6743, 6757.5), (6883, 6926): 0.02 mag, 19.6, 19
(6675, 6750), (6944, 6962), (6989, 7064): 0.00 mag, 19.6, 18.8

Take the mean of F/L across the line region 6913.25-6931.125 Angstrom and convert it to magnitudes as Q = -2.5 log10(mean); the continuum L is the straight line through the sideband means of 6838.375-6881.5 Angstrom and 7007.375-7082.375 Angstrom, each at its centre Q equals -0.014 mag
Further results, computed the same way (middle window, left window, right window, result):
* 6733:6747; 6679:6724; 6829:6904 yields 0.005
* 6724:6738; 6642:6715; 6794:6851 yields -0.007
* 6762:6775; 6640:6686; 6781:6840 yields 0.007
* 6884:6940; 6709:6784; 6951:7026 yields 0.003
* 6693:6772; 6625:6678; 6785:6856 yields -0.003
